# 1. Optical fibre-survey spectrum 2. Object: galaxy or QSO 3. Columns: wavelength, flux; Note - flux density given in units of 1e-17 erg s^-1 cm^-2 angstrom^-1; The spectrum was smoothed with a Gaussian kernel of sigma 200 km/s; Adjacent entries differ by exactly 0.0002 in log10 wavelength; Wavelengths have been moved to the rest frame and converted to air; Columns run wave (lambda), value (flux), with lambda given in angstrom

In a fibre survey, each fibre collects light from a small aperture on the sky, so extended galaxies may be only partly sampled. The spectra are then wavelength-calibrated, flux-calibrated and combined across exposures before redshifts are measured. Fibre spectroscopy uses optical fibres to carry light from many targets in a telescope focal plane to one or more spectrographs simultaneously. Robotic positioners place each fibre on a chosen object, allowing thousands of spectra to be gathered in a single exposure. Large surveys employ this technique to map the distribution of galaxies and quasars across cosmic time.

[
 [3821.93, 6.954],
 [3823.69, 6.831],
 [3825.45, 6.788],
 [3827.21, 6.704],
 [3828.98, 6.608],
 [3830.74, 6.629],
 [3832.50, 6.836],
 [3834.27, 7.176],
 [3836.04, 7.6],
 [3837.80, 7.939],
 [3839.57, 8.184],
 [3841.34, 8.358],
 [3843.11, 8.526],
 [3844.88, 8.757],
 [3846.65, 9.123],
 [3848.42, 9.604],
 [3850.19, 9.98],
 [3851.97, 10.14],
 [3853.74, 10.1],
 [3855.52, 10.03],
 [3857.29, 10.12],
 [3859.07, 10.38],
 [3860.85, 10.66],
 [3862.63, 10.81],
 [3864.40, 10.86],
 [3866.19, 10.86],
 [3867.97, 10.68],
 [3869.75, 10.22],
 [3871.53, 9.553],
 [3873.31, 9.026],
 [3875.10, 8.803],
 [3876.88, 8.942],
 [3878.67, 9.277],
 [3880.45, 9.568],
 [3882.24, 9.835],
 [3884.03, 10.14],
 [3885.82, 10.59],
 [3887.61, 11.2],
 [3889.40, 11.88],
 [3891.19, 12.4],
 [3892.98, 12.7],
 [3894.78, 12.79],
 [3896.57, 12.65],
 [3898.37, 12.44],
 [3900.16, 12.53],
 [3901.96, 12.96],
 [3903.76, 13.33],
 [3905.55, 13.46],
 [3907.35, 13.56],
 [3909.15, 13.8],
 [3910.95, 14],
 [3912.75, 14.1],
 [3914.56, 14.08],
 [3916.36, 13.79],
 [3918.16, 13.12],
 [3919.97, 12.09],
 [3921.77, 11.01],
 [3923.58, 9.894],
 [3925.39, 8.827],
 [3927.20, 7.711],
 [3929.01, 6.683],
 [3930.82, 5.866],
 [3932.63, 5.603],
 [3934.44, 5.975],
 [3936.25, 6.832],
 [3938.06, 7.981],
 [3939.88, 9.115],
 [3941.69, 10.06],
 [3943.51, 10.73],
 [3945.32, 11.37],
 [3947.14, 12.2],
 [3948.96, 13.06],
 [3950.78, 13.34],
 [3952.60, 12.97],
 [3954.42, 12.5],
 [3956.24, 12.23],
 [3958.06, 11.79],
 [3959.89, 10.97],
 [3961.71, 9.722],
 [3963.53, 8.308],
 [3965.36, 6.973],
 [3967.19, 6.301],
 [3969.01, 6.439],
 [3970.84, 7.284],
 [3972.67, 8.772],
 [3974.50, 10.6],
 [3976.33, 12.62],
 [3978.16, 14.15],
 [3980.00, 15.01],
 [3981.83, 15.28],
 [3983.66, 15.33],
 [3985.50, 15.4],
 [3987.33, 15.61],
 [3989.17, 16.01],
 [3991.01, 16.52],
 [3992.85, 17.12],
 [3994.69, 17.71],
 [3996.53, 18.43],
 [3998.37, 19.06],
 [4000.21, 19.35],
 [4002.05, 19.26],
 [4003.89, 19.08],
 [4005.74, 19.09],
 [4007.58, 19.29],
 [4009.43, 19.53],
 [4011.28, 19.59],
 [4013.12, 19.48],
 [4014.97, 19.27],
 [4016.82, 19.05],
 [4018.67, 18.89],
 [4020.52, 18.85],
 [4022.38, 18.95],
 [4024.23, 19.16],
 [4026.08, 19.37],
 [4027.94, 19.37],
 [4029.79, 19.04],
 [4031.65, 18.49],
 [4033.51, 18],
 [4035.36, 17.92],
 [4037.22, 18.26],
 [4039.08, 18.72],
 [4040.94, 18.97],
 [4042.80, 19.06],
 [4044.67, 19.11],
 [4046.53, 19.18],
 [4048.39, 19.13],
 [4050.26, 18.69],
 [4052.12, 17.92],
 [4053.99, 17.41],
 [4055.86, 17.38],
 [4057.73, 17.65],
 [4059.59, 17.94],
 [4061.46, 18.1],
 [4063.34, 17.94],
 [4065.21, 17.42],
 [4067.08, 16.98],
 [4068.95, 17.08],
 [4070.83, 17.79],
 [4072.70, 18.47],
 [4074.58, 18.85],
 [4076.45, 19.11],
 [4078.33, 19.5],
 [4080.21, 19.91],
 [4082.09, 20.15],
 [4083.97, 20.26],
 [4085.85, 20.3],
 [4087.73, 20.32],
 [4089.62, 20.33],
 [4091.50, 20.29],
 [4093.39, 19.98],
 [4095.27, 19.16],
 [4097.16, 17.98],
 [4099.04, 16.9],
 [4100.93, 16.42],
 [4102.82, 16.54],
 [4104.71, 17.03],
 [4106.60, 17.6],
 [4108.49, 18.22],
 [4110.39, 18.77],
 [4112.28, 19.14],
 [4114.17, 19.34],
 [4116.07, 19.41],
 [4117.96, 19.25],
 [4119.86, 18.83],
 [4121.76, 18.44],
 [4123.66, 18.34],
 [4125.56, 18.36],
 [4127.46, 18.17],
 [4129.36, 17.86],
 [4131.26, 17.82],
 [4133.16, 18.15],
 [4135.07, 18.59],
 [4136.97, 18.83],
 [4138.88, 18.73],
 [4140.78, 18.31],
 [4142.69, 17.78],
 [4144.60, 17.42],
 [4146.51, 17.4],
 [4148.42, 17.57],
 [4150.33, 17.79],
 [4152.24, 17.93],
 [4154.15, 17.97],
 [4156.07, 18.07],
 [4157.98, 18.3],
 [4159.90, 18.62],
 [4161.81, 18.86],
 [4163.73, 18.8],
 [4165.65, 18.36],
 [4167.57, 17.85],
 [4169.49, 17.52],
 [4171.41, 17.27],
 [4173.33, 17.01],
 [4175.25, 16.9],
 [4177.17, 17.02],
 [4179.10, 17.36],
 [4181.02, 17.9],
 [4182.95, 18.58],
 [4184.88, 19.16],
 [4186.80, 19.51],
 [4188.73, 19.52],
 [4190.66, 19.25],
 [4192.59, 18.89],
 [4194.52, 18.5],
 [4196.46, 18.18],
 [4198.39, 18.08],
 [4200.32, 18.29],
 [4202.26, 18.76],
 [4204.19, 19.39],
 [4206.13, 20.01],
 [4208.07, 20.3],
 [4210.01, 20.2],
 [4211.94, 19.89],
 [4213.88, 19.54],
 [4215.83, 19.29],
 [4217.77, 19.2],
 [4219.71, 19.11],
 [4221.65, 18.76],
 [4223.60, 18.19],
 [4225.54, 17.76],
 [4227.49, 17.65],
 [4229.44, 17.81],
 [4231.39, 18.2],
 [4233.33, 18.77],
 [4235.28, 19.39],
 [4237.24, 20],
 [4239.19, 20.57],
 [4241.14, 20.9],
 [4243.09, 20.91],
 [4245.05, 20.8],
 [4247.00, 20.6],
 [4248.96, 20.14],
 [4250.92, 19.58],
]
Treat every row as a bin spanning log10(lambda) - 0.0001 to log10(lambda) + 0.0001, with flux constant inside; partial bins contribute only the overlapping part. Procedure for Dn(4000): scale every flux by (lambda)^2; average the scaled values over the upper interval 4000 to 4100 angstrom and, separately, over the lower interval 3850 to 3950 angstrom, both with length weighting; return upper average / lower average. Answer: 1.9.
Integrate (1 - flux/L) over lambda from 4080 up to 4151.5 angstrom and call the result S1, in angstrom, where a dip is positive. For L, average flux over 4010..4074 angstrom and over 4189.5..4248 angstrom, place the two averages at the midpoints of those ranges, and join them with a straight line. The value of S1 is 0.95 angstrom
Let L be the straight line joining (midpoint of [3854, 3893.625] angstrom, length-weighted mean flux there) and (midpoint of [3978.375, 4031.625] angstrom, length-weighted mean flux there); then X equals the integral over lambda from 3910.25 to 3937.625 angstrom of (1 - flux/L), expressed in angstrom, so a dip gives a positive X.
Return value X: 6.8 angstrom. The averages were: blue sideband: 10.4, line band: 9.9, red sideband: 18.1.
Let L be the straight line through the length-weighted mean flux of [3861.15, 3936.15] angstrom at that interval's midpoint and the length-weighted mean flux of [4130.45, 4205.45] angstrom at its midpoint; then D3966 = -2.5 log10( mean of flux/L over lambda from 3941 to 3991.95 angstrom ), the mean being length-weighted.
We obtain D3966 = 0.08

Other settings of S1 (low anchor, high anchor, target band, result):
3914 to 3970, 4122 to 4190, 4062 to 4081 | -4.4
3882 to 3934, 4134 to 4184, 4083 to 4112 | -4.2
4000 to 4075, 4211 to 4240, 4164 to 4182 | 1.3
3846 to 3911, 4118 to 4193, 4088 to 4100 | -1.9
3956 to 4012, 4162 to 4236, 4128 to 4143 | -0.8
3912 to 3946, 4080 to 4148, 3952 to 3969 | 1.8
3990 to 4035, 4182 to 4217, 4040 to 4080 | 1.3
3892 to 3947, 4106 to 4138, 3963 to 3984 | 4.1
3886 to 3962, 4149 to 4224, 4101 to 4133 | -3.1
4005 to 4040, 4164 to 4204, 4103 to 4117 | 0.1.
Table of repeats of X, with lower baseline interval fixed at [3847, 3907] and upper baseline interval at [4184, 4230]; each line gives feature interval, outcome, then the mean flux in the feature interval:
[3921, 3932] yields 3.5 angstrom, 8.22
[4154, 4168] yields -0.4 angstrom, 18.4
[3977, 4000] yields -4.6 angstrom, 16.4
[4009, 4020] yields -3.9 angstrom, 19.3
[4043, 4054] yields -2.6 angstrom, 18.7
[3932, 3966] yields 6.7 angstrom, 10.2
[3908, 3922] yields -1.8 angstrom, 13.4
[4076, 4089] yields -3.3 angstrom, 20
